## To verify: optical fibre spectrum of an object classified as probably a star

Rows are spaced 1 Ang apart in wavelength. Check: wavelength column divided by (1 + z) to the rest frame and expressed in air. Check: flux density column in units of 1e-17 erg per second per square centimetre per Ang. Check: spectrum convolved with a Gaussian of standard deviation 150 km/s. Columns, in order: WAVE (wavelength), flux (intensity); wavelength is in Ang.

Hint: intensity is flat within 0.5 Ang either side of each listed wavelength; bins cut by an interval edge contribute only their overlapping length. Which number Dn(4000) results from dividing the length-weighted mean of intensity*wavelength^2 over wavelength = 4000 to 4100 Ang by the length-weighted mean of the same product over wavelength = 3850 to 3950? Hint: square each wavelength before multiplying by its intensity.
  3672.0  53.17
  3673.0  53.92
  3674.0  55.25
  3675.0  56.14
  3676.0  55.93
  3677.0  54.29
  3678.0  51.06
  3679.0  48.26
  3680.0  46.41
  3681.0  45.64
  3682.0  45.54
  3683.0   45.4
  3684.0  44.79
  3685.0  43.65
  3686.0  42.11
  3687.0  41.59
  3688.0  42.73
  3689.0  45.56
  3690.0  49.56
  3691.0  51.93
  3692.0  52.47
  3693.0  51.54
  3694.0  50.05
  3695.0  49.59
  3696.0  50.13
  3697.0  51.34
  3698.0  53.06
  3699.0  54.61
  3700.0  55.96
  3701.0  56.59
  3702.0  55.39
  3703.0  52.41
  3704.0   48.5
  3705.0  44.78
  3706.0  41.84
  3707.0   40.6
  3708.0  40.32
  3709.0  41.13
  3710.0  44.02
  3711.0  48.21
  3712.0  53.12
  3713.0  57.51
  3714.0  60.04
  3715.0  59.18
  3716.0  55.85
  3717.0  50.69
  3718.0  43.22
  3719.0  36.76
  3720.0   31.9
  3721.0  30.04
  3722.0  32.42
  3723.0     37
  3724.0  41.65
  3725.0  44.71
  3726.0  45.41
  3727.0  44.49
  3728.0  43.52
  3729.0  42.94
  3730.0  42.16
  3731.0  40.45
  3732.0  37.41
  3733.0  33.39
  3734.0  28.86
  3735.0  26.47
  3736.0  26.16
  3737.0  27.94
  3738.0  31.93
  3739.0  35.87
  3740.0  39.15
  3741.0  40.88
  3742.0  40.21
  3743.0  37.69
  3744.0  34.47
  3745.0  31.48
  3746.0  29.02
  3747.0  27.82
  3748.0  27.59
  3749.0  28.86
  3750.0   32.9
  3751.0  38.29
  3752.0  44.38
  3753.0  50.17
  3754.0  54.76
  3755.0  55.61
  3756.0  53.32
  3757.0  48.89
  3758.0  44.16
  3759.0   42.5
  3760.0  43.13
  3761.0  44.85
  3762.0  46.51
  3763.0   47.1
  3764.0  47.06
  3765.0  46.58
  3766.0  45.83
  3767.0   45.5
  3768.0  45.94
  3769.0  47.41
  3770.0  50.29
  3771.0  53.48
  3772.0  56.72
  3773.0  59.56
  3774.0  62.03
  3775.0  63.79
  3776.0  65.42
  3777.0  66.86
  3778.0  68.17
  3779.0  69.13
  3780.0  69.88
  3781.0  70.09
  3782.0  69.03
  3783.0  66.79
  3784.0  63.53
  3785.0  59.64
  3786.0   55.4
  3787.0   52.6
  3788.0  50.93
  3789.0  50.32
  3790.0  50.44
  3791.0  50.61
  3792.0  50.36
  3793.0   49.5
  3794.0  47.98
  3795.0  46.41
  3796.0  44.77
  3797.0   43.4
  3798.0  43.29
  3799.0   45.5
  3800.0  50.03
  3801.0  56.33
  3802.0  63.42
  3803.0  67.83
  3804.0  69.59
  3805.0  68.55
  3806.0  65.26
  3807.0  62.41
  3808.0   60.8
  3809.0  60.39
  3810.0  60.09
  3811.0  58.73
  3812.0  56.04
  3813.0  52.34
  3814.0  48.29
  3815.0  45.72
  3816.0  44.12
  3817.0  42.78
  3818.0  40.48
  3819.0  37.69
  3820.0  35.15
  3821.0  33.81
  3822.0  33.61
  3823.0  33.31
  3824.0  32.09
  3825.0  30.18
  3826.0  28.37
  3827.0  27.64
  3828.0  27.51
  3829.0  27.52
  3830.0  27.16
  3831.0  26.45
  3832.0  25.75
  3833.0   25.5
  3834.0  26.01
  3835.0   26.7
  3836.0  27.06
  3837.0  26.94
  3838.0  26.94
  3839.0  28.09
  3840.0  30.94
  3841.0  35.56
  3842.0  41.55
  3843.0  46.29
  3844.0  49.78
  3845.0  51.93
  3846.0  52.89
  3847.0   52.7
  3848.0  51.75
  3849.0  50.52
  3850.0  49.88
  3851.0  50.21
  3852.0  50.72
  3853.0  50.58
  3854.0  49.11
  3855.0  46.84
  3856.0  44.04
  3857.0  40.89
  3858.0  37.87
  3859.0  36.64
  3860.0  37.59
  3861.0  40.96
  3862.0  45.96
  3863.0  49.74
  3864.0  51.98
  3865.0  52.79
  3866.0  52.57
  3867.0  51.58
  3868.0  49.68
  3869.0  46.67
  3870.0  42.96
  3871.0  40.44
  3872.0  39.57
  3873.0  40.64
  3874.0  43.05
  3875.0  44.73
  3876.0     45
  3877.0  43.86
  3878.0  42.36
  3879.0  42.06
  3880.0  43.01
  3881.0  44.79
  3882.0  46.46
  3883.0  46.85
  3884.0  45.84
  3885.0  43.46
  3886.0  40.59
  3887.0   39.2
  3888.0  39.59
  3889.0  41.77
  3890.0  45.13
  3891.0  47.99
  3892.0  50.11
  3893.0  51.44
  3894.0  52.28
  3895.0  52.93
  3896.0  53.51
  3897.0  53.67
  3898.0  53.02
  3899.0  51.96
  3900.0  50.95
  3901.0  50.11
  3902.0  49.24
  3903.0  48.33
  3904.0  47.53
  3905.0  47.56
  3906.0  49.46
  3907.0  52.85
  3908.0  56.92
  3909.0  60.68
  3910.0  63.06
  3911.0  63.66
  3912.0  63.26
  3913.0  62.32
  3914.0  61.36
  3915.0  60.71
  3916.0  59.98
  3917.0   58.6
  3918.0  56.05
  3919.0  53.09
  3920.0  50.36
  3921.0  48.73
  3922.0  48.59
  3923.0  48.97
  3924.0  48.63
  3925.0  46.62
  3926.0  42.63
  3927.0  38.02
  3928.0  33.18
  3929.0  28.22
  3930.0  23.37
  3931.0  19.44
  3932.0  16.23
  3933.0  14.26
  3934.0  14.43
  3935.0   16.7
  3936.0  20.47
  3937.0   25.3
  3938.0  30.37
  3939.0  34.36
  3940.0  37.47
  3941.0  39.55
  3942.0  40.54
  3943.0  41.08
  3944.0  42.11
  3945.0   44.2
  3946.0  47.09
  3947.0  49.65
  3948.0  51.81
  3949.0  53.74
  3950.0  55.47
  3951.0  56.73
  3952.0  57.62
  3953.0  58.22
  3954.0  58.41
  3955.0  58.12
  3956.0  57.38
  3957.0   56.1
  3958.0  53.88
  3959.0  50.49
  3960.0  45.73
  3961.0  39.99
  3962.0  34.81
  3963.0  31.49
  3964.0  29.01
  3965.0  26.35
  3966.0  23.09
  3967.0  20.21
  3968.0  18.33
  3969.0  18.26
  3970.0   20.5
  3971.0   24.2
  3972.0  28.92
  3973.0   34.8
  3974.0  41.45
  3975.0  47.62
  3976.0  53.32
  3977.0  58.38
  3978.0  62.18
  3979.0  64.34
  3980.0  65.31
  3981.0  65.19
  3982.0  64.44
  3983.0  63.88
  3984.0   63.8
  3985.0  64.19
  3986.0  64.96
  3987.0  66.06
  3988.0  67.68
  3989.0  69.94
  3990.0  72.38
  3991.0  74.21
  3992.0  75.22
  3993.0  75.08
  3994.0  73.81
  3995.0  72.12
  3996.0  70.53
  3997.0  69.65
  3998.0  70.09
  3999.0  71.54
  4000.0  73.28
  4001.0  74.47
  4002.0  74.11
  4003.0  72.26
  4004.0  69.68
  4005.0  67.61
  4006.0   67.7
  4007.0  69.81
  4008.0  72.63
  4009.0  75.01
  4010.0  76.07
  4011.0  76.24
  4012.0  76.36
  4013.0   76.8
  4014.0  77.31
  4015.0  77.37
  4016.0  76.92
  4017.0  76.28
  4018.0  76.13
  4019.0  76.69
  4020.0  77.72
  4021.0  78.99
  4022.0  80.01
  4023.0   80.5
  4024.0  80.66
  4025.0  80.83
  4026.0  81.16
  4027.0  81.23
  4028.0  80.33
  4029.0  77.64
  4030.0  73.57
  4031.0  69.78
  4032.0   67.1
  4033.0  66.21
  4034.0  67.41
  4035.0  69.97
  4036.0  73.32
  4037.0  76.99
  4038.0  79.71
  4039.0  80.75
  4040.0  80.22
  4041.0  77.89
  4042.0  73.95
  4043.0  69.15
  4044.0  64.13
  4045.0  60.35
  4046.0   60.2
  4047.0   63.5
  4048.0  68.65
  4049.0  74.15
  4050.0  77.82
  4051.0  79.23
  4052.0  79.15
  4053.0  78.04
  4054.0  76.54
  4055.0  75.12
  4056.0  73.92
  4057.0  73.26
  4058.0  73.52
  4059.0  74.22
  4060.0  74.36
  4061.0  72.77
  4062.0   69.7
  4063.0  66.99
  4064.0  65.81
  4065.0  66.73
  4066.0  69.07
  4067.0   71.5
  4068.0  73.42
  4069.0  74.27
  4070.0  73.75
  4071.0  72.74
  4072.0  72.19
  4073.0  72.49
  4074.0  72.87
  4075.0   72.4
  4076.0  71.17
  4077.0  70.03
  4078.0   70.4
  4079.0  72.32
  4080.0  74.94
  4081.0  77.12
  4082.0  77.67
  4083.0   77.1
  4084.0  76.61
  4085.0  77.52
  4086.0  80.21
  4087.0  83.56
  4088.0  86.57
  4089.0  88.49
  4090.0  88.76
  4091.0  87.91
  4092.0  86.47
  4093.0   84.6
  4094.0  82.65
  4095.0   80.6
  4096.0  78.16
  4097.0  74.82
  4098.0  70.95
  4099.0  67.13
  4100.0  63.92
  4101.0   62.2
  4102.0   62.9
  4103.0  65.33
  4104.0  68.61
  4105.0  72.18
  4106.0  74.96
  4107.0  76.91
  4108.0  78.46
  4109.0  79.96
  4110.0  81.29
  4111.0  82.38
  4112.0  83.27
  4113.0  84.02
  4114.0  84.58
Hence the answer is 1.79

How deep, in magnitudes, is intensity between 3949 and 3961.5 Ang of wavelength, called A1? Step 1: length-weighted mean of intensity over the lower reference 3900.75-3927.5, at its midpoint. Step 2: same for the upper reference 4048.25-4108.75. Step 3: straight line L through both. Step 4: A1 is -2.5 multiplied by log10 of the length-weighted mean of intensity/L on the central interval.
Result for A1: 0.09 mag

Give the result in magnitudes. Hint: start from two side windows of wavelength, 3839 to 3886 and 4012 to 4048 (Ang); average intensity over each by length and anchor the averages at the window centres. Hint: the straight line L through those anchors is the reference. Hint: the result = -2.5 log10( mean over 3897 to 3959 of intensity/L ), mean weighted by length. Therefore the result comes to 0.21 mag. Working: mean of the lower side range 45.3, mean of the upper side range 74.5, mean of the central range 46.5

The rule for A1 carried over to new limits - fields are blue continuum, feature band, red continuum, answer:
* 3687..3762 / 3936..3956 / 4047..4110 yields 0.342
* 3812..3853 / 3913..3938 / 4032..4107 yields 0.297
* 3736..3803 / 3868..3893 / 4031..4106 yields 0.304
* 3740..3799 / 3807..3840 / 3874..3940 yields 0.269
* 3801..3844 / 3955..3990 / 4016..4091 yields 0.313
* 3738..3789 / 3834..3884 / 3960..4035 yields 0.253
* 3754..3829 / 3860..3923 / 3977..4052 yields 0.223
